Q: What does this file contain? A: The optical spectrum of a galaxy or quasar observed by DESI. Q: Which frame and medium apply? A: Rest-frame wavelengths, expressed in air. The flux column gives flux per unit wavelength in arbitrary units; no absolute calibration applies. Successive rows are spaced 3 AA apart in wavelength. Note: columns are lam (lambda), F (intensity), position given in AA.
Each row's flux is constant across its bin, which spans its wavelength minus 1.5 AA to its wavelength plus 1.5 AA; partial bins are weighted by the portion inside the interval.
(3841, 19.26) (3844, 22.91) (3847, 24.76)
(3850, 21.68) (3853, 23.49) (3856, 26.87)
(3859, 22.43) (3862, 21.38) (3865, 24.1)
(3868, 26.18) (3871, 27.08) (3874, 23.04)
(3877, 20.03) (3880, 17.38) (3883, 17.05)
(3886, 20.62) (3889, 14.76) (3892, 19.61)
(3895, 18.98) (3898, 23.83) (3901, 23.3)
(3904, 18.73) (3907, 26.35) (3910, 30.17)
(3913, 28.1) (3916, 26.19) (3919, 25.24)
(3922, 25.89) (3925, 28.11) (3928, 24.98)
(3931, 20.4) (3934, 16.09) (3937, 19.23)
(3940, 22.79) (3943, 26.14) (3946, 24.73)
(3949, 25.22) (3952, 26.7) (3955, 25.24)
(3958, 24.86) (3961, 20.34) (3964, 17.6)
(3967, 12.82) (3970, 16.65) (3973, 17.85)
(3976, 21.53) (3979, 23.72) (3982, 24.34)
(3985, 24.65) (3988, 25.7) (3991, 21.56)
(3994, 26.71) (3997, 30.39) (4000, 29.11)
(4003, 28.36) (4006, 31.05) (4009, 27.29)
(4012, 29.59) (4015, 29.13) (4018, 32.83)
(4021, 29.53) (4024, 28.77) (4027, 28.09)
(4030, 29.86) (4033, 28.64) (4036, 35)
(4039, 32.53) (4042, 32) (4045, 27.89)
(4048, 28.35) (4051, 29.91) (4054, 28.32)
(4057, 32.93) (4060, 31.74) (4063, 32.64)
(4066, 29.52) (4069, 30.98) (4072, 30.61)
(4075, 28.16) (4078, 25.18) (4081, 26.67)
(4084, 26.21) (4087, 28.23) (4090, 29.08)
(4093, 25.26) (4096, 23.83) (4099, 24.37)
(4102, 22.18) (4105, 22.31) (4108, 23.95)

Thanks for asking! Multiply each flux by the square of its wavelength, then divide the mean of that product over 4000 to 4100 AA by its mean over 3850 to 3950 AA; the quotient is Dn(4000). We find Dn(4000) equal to 1.4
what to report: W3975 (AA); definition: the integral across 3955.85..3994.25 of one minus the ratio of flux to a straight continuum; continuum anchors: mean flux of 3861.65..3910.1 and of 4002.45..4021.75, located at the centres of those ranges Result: 8.6 AA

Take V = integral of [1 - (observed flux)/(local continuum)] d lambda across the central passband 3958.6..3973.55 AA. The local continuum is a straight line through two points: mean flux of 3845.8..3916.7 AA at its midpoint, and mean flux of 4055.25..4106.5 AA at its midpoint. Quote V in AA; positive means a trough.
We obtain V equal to 4.4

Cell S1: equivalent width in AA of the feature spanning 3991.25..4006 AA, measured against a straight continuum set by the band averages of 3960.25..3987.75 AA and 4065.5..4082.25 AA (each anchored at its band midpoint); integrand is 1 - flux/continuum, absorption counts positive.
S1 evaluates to -4.0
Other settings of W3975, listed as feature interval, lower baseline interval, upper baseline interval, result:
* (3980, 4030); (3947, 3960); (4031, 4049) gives 1.09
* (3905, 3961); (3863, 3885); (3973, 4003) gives -2.43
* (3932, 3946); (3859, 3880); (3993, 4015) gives 2.54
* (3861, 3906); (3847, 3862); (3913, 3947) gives 4.74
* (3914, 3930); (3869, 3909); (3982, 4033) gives -2.06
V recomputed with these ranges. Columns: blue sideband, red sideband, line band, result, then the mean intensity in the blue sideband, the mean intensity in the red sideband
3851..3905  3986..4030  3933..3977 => 7.5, 21.6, 28.4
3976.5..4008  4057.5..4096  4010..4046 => -3.9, 26.4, 28.6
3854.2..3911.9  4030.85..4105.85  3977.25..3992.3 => 1.0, 22.3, 28.6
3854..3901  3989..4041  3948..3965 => 1.7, 21.6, 29.3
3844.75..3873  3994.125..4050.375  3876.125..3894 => 4.9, 24.2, 29.8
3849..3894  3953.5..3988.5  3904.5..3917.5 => -3.4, 21.7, 21.1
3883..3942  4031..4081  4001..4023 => -1.4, 22.7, 30.2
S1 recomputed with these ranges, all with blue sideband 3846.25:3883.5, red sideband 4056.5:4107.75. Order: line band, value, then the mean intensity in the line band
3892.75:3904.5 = 1.12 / 21.3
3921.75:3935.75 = 0.81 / 22.8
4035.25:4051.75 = -2.60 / 30.8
